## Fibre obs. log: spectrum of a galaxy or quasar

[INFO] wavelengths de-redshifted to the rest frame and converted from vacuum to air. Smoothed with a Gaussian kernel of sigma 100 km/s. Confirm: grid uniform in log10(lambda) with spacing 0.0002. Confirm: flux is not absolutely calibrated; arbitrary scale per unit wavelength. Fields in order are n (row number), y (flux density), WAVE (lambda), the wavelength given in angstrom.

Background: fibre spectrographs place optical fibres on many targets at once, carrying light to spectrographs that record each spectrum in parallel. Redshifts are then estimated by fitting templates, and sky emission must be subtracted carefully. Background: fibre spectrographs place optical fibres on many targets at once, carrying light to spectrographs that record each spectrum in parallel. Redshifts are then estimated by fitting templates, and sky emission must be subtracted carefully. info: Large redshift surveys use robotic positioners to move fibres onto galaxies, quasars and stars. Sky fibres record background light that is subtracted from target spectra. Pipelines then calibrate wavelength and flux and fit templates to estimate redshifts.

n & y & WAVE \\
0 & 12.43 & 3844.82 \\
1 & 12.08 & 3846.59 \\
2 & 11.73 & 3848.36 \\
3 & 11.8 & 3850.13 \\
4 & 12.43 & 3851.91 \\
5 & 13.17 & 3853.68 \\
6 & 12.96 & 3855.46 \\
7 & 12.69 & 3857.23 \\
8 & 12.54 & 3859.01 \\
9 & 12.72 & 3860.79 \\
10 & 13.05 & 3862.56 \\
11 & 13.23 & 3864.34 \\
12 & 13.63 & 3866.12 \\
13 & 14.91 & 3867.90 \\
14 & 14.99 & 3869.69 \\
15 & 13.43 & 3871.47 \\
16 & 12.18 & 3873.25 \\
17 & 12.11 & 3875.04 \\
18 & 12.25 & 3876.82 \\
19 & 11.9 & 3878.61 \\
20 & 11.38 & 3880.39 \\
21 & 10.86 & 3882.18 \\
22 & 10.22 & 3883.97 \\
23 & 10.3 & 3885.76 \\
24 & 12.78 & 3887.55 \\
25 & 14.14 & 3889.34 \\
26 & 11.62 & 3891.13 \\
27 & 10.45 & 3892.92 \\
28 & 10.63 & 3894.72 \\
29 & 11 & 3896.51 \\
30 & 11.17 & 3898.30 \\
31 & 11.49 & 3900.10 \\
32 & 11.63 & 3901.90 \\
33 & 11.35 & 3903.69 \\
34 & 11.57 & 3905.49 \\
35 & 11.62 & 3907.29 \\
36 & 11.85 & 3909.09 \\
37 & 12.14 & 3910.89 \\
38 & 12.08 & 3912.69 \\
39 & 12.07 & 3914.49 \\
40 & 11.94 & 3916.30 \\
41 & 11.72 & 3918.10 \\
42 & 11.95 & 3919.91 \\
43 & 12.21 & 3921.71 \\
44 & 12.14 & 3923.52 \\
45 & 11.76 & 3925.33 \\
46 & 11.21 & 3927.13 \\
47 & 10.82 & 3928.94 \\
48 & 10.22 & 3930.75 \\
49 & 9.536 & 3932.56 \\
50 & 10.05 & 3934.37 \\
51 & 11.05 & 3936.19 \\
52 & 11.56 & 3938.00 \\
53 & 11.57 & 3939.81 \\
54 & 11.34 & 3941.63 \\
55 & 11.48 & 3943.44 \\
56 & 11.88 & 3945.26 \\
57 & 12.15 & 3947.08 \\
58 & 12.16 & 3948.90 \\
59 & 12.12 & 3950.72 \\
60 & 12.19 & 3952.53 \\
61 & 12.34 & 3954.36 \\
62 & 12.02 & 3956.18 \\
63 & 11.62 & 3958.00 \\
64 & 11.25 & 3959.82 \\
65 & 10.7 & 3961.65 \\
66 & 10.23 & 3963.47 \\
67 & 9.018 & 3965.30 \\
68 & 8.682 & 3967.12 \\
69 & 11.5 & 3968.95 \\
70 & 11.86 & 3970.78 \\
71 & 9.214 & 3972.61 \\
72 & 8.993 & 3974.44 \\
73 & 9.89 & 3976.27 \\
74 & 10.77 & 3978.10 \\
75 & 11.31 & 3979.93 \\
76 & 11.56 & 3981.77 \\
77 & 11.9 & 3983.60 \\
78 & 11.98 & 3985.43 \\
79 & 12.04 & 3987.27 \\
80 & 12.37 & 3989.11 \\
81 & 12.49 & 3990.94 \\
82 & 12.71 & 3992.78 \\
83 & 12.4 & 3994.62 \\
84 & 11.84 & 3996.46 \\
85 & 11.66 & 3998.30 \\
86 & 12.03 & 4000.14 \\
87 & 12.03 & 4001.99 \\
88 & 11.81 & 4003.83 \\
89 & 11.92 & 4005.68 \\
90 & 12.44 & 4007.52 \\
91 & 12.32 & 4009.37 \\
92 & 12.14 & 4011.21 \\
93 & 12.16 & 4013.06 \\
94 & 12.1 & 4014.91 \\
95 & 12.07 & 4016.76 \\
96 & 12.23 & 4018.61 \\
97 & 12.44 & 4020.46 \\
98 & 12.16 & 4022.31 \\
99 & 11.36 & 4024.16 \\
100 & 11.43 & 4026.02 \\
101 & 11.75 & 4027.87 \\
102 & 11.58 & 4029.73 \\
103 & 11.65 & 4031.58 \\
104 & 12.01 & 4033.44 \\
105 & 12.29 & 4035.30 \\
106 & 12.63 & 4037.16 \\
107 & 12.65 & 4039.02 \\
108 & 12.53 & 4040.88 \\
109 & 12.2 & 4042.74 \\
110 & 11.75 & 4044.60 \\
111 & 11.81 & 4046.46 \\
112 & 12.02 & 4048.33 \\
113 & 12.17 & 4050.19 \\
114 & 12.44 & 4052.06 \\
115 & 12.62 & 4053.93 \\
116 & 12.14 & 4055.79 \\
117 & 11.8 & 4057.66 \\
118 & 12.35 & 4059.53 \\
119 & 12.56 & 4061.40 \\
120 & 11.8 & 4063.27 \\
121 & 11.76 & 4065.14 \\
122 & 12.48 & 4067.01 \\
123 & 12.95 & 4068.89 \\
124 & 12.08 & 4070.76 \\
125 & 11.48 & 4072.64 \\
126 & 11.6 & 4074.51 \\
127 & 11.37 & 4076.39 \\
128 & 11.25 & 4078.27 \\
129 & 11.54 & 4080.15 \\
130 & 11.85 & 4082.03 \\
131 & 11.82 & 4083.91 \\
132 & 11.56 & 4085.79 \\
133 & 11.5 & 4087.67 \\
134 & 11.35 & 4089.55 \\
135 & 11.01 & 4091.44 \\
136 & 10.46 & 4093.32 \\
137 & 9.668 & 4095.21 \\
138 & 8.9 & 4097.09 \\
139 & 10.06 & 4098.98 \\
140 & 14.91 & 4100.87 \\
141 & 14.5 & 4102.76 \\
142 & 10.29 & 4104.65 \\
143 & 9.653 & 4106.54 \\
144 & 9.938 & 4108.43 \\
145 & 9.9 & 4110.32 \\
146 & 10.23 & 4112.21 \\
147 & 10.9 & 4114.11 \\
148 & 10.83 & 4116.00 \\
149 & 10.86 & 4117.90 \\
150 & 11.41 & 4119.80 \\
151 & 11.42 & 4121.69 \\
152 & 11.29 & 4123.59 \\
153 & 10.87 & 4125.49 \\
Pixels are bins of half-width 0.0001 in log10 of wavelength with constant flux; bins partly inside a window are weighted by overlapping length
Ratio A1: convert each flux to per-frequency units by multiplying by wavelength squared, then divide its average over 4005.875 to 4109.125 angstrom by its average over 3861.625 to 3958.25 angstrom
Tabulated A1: 1.1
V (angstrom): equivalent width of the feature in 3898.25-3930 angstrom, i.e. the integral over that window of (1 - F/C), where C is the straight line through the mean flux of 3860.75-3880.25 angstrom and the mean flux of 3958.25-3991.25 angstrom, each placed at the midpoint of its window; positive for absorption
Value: 1.1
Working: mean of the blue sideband 13.1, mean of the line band 11.7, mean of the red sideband 10.9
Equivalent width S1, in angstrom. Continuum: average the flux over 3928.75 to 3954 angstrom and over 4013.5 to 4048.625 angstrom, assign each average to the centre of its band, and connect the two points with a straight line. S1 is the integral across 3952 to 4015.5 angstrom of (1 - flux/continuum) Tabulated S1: 1.1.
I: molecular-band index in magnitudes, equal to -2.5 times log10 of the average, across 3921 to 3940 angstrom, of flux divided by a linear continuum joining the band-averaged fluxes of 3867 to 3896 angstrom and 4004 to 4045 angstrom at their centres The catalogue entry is 0.10 mag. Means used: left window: 12.1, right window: 12.1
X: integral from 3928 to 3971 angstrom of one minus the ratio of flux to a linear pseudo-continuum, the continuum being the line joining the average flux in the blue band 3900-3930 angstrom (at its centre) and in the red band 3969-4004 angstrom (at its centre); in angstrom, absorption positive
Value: 1.9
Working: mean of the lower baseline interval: 11.7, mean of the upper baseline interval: 11.5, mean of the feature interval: 11.1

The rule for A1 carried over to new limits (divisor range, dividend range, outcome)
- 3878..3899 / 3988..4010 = 1.13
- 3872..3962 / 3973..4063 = 1.09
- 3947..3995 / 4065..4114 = 1.06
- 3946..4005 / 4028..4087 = 1.10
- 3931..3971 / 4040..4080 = 1.14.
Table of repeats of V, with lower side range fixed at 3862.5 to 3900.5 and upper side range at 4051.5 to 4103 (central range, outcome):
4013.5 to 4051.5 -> -0.7 angstrom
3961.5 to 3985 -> 2.9 angstrom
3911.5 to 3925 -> 0.1 angstrom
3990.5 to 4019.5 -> -0.6 angstrom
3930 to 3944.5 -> 1.4 angstrom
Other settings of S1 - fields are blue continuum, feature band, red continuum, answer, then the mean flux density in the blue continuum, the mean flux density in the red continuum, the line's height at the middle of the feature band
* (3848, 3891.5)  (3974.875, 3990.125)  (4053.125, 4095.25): 0.9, 12.5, 11.7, 12.1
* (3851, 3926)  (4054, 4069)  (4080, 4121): -1.3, 12.1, 11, 11.2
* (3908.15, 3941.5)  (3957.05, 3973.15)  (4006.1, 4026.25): 1.7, 11.4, 12.1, 11.7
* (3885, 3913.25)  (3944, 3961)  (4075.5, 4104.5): -0.6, 11.6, 11.4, 11.6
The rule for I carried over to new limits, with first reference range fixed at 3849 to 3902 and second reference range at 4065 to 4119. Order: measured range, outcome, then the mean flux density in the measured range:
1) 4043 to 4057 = -0.06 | 12.1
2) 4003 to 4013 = -0.04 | 12.1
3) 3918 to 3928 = 0.02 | 11.8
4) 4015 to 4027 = -0.03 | 12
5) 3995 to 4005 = -0.02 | 11.9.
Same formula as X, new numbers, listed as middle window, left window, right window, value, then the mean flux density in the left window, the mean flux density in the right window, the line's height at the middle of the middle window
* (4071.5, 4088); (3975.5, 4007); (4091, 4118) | -0.8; 11.8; 10.8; 11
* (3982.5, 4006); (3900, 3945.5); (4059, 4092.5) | -1.0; 11.5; 11.8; 11.6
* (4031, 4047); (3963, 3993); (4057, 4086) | -0.9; 10.9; 11.9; 11.6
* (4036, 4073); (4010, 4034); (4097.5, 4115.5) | -2.0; 11.9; 11.1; 11.6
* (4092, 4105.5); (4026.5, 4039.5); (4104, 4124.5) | -0.5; 12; 10.6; 10.9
